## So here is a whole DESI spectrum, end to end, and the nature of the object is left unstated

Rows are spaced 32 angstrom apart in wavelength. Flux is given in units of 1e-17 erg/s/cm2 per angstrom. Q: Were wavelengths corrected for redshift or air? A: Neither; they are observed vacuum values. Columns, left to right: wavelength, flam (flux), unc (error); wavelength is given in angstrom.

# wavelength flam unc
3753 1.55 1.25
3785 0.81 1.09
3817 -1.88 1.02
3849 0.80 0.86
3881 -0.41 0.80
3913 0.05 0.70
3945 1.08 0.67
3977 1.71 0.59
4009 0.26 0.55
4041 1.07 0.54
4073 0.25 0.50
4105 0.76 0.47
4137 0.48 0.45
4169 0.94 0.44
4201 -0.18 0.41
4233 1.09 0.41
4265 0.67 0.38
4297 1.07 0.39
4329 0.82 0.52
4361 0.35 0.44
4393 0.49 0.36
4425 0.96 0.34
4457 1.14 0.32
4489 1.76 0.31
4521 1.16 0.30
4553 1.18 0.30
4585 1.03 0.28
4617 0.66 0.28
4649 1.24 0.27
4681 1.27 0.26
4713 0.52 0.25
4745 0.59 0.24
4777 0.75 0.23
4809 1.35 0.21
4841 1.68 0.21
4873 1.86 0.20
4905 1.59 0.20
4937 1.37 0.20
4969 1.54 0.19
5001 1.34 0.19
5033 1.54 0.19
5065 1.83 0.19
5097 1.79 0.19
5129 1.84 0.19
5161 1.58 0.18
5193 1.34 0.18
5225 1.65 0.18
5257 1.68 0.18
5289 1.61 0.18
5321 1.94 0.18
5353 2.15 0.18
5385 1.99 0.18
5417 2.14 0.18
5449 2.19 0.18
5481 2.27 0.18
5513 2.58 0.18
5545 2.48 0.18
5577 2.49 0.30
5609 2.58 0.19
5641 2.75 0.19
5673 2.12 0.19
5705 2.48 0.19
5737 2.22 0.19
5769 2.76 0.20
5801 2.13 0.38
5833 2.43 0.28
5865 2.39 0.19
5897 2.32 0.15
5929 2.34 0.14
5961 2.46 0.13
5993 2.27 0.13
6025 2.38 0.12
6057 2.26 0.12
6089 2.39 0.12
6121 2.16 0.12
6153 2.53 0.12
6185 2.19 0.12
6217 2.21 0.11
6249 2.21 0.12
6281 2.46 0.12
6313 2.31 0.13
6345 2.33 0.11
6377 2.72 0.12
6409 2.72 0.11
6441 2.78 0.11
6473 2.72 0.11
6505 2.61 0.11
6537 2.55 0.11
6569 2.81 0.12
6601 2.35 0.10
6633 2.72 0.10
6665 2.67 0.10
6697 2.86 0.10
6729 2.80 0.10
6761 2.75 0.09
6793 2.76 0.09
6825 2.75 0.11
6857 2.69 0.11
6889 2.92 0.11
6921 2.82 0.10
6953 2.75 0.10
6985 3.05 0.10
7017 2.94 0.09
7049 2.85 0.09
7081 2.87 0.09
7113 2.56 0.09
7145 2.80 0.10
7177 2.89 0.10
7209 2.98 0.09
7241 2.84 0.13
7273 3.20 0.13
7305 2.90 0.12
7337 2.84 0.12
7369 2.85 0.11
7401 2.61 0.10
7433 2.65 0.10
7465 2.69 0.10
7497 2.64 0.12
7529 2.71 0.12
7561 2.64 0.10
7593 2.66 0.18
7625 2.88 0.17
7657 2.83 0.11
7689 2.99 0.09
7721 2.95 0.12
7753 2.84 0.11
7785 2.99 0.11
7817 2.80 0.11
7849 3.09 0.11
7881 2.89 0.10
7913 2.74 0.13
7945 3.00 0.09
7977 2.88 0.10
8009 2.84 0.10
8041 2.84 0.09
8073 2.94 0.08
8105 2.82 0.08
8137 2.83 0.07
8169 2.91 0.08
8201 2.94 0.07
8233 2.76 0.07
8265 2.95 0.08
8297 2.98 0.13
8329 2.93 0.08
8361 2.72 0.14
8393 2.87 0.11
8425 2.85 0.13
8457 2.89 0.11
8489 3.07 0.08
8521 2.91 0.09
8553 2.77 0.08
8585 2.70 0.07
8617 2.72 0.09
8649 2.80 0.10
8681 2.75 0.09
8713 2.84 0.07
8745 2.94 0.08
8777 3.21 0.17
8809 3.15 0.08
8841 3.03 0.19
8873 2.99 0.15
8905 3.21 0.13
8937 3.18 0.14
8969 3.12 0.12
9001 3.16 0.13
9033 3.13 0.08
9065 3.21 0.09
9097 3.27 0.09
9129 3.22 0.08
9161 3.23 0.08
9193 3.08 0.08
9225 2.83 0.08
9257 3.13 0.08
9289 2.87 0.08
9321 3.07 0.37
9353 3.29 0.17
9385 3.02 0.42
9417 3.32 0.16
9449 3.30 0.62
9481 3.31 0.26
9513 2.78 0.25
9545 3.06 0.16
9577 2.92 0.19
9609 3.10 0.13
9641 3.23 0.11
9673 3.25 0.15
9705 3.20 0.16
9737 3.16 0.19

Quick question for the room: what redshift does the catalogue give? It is 0.20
